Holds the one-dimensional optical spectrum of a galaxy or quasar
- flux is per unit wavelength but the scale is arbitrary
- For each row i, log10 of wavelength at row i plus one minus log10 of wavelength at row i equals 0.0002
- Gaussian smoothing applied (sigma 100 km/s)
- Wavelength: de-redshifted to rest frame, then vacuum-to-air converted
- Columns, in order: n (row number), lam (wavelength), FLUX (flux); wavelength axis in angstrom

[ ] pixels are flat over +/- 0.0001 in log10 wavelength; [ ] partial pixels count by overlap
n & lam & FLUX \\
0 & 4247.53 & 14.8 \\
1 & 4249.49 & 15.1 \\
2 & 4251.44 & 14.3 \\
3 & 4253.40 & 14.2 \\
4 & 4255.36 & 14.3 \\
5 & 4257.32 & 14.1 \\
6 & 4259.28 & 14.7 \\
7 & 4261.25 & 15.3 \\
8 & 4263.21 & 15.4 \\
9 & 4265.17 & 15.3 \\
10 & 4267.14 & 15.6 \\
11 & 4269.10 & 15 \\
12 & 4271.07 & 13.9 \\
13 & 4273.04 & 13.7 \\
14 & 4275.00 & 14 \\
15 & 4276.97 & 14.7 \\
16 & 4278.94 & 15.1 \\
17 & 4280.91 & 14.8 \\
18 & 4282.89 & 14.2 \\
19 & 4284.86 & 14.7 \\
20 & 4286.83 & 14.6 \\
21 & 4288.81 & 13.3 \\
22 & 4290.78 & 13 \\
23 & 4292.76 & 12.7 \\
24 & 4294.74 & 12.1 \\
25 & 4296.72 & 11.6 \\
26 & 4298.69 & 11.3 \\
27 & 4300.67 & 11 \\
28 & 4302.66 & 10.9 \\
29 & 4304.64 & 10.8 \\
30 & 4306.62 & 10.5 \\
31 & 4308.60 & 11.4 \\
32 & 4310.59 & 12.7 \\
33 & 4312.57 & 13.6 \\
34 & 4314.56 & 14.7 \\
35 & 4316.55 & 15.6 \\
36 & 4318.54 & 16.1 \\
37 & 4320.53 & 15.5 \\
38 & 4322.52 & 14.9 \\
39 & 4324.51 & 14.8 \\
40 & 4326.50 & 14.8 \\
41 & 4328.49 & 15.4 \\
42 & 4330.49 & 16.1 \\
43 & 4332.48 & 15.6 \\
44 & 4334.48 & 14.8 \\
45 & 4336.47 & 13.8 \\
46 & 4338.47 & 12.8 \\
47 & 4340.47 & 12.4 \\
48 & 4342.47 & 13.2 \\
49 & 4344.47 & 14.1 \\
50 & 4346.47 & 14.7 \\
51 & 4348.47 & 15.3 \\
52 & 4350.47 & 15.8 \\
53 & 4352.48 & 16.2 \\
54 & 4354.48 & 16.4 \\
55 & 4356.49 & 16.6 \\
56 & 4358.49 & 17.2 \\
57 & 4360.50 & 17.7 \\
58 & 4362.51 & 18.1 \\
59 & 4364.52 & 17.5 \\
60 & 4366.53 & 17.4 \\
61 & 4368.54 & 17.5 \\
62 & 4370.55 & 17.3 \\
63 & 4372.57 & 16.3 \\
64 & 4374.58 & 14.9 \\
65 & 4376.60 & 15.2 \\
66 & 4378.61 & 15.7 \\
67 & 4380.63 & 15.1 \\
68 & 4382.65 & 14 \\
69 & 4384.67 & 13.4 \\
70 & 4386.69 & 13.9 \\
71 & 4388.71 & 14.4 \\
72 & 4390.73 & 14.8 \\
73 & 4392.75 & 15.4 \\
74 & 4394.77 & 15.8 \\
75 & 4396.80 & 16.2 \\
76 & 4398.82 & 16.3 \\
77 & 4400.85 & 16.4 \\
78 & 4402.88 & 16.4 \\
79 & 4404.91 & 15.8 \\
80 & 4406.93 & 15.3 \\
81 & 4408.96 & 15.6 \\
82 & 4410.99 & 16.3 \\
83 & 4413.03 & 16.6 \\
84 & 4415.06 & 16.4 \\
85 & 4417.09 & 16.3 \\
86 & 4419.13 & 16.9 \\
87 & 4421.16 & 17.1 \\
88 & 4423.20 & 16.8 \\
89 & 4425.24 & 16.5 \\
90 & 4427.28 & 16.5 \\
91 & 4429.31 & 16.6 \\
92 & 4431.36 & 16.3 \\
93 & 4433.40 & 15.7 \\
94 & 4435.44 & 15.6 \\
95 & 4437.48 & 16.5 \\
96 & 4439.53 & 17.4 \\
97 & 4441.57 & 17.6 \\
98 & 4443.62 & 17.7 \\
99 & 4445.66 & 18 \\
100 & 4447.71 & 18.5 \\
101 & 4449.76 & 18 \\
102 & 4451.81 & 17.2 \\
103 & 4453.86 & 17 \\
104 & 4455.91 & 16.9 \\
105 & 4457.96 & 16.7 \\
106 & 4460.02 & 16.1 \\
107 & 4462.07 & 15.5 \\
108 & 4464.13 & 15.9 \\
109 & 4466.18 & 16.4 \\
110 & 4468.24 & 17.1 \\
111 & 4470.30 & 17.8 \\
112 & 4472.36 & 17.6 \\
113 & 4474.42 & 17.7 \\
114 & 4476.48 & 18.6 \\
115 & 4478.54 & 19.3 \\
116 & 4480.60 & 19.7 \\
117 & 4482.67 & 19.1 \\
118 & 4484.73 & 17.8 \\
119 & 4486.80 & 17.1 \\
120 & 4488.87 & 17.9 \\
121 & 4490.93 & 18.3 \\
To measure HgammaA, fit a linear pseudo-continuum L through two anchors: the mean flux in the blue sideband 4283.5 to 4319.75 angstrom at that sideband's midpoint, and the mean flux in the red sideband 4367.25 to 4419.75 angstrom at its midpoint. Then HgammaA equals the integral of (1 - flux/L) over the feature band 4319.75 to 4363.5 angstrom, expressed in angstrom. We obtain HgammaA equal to -3.7 angstrom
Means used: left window 12.8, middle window 15.3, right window 15.7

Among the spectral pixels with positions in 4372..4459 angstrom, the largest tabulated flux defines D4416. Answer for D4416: 18.5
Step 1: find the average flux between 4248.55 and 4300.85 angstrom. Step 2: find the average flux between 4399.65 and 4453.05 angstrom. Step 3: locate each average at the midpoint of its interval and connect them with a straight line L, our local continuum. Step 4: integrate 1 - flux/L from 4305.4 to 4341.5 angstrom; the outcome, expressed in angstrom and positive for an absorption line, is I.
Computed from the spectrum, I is 1.8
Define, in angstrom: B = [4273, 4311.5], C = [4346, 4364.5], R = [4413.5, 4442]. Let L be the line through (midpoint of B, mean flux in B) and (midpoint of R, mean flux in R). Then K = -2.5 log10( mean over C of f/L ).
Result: -0.14 mag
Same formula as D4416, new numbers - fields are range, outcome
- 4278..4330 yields 16.1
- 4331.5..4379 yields 18.1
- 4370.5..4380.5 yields 17.3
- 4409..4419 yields 16.6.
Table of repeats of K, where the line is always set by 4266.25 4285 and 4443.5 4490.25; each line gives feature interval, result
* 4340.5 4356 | 0.05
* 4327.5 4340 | 0.06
